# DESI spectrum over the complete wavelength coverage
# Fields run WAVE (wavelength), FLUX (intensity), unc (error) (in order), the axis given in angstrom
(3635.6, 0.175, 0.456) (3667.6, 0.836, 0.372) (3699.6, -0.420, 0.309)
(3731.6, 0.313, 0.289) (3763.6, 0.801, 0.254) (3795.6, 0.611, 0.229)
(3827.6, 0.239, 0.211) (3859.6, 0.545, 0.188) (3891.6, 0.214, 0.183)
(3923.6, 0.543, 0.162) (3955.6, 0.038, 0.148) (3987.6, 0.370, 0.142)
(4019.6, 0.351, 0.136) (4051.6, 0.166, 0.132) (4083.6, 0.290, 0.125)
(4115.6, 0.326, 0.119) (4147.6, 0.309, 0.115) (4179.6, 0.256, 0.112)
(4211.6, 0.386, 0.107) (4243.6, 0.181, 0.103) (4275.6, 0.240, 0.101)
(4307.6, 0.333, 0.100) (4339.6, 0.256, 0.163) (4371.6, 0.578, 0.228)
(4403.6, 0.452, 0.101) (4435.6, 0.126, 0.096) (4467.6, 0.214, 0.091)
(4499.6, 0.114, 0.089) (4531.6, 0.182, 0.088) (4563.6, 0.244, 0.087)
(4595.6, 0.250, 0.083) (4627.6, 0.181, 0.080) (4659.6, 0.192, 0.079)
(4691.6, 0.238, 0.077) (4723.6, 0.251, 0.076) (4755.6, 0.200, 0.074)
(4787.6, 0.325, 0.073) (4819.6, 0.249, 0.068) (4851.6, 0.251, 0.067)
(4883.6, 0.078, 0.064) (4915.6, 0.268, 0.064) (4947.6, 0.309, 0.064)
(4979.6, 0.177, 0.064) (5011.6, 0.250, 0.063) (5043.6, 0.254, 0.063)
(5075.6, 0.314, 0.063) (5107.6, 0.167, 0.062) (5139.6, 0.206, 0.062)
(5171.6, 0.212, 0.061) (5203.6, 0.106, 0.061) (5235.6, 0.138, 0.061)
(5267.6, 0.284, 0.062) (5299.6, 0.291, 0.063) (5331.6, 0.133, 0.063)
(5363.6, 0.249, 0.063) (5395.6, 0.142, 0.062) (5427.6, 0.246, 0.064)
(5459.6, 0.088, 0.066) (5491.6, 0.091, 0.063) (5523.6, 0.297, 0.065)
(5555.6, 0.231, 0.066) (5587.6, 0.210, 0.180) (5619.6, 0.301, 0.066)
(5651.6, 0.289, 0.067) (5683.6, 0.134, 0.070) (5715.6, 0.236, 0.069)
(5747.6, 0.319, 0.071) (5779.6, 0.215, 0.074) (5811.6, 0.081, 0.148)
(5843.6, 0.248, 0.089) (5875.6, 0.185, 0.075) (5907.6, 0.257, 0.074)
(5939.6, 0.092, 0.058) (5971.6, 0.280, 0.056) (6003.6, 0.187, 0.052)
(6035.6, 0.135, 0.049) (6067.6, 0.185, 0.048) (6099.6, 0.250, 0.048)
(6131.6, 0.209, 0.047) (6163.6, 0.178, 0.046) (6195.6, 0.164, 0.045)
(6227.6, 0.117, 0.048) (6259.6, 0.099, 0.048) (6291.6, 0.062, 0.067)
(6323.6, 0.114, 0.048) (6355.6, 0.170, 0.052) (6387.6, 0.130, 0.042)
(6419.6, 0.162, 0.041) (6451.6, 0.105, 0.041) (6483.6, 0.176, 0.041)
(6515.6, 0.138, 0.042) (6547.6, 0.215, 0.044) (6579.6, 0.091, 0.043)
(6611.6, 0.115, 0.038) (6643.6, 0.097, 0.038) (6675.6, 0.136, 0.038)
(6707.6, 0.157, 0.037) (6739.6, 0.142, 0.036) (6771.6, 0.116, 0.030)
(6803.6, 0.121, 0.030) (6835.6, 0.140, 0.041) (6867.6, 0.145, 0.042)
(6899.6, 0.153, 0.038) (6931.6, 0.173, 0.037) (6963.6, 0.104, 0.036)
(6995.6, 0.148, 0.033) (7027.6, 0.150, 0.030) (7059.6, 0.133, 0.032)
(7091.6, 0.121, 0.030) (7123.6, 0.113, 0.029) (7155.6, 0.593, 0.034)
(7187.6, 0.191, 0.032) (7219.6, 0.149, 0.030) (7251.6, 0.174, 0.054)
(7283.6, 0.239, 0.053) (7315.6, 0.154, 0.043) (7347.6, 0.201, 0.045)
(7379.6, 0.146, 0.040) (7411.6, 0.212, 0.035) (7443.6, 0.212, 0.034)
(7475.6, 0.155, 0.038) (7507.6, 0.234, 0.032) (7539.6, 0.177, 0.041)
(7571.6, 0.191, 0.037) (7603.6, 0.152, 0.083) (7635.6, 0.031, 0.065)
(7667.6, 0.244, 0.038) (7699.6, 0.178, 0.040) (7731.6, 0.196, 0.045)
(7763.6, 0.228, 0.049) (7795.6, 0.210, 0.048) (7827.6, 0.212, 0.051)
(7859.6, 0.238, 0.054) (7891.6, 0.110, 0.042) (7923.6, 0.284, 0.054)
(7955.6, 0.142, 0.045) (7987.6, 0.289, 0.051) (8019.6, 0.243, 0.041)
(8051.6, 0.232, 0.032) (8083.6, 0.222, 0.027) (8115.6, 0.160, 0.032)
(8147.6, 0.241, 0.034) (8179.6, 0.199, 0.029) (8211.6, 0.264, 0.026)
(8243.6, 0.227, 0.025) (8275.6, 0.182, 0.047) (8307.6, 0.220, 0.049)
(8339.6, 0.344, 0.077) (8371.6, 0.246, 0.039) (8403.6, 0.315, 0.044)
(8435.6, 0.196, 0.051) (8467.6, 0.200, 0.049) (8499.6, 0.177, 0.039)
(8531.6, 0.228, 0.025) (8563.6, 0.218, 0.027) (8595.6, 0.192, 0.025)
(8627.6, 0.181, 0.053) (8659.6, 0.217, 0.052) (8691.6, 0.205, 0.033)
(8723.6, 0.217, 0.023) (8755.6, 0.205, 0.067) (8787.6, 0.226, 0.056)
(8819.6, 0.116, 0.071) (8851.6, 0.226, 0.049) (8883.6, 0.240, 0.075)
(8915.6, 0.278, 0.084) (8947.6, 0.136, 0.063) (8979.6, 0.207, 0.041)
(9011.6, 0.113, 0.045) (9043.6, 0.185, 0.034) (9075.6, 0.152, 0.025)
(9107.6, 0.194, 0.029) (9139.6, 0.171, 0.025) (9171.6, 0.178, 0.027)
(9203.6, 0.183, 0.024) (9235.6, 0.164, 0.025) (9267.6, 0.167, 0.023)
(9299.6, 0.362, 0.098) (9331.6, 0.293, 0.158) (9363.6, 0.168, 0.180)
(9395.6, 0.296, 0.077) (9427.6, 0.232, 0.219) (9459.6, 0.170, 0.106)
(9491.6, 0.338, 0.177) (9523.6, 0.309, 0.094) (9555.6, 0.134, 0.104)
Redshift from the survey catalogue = 0.920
